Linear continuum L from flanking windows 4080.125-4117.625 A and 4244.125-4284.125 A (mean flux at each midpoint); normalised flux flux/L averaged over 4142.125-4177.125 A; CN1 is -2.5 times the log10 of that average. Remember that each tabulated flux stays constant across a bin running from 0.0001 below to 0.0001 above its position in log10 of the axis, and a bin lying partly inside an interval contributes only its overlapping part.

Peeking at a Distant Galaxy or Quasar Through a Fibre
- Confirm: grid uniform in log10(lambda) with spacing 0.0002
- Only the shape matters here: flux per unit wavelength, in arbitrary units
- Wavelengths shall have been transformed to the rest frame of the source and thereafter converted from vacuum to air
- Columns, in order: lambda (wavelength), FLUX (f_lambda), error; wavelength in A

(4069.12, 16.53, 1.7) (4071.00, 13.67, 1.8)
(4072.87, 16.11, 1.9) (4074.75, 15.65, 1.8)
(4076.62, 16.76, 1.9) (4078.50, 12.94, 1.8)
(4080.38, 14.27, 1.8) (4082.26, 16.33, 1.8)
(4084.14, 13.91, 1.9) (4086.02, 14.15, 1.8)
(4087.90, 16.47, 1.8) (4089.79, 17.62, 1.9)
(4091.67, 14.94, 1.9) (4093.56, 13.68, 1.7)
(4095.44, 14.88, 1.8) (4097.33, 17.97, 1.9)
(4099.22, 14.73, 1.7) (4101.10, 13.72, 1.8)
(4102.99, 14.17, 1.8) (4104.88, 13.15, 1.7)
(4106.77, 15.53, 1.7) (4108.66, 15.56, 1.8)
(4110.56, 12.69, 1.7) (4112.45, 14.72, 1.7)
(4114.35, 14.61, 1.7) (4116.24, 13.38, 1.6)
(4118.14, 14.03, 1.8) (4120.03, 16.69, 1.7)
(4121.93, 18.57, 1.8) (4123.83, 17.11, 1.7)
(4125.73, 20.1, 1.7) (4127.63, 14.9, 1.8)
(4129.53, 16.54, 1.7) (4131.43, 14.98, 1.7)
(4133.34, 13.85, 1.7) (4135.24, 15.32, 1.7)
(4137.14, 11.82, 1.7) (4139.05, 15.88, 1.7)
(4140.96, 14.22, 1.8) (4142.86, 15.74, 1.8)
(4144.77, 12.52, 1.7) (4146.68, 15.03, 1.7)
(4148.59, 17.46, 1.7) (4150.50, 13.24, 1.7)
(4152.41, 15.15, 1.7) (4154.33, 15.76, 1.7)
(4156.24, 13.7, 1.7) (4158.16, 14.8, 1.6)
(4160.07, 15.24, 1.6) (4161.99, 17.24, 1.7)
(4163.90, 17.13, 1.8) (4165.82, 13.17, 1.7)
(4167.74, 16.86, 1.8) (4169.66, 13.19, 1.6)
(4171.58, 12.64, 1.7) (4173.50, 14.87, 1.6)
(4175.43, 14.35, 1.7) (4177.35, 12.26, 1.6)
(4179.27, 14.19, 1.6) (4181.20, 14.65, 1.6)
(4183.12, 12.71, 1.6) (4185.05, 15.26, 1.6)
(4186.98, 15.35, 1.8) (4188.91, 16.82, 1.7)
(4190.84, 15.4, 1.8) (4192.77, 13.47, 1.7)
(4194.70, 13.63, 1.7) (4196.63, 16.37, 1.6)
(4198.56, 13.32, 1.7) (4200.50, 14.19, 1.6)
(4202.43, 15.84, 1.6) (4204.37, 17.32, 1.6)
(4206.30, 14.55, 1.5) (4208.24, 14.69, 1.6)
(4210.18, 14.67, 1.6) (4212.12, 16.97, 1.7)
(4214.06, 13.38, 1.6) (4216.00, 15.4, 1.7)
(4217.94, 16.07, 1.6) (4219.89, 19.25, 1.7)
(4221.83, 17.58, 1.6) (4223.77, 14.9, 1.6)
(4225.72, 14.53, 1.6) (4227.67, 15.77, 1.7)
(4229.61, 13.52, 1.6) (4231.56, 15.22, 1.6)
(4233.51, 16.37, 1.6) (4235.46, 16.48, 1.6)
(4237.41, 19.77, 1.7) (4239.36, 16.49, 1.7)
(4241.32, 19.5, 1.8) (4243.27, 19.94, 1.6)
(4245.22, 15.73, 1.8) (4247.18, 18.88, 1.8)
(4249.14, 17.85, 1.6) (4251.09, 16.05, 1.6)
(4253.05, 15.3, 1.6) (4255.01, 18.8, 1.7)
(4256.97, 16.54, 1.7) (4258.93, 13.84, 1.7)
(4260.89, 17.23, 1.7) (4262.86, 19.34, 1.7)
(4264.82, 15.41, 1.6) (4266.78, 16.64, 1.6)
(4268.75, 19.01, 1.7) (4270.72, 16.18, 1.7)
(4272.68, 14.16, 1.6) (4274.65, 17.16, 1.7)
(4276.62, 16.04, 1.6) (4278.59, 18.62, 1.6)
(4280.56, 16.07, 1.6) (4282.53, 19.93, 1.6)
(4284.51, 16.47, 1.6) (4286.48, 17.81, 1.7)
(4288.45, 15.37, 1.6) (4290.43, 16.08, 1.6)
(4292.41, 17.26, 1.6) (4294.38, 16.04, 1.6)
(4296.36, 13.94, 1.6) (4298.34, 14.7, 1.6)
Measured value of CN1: 0.05 mag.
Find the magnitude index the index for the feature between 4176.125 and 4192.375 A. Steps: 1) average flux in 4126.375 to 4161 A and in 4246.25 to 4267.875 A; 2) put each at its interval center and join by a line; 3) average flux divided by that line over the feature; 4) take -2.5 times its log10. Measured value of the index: 0.075 mag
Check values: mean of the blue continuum 14.8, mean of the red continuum 16.9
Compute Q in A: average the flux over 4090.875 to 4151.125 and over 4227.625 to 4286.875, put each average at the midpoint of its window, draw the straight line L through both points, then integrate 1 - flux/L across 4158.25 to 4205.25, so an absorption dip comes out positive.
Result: 3.3 A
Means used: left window 15.1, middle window 14.8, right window 17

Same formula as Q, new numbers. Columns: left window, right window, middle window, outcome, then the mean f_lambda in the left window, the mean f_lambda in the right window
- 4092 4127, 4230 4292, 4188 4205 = 1.2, 15.3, 17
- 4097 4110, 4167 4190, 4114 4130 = -1.7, 14.8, 14.4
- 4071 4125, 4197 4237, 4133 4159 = 1.2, 15.2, 15.6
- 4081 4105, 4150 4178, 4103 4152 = -0.6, 15.1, 14.7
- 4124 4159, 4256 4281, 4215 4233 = 0.3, 15.1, 16.6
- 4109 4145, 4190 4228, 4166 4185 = 1.6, 15.2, 15.4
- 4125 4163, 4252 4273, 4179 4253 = 1.0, 15.2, 16.7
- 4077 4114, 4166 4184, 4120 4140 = -2.1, 14.8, 13.9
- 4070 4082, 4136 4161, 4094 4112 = 0.2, 15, 14.7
